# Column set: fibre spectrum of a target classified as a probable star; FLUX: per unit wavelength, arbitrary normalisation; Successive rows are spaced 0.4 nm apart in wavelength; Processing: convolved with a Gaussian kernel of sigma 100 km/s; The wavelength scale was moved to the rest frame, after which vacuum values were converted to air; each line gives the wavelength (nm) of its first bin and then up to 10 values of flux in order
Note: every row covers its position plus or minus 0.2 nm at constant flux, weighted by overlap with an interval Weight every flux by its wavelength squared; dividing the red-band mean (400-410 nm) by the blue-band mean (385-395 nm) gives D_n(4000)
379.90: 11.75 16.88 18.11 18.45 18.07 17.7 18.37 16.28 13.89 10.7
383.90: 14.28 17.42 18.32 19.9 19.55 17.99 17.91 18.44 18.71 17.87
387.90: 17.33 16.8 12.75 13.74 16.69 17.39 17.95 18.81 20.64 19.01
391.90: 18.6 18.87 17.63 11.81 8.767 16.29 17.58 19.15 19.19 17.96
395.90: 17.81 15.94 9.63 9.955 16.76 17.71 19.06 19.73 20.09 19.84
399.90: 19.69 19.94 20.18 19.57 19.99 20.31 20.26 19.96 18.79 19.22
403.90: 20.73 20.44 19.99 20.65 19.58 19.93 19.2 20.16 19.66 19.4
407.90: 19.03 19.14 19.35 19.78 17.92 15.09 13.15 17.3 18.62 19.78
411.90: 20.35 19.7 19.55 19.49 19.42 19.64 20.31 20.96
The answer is 1.23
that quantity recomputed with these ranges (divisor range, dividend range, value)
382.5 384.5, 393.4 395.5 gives 1.22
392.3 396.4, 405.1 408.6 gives 1.27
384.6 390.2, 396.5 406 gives 1.16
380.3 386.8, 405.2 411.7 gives 1.23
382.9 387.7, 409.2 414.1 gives 1.23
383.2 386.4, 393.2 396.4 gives 1.03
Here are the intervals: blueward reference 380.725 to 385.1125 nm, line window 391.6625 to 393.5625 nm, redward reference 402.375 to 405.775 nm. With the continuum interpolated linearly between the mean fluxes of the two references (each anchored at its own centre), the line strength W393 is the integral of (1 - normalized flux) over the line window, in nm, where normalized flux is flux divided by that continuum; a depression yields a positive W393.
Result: 0.26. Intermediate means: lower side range 16.6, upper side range 19.9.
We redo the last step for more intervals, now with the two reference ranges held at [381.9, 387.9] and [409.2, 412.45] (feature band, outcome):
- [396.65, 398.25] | 0.28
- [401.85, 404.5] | -0.35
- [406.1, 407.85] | -0.19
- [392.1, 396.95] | 0.43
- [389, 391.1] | -0.02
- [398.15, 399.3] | -0.14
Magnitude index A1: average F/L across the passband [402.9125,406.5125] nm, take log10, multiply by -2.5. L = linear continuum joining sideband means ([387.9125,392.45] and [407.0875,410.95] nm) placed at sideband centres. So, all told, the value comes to -0.12 mag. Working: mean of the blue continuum 17.4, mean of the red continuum 17.9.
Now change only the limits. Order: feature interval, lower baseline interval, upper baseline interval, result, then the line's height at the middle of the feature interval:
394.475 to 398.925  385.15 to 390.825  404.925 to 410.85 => 0.078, 17.9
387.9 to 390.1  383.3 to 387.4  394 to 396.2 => 0.130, 17.6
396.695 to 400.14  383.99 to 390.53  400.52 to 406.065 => 0.108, 19.2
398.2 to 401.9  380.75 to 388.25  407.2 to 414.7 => -0.095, 18.2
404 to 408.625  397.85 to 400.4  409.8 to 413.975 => -0.048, 18.9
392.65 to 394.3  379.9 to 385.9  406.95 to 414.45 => 0.268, 17.6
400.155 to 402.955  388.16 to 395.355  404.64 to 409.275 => -0.078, 18.6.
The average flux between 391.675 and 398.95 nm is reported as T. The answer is 16.3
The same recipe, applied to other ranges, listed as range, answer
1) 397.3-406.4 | 19.6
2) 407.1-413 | 18.5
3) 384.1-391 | 17.5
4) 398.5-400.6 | 19.9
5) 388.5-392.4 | 17.4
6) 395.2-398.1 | 15.2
